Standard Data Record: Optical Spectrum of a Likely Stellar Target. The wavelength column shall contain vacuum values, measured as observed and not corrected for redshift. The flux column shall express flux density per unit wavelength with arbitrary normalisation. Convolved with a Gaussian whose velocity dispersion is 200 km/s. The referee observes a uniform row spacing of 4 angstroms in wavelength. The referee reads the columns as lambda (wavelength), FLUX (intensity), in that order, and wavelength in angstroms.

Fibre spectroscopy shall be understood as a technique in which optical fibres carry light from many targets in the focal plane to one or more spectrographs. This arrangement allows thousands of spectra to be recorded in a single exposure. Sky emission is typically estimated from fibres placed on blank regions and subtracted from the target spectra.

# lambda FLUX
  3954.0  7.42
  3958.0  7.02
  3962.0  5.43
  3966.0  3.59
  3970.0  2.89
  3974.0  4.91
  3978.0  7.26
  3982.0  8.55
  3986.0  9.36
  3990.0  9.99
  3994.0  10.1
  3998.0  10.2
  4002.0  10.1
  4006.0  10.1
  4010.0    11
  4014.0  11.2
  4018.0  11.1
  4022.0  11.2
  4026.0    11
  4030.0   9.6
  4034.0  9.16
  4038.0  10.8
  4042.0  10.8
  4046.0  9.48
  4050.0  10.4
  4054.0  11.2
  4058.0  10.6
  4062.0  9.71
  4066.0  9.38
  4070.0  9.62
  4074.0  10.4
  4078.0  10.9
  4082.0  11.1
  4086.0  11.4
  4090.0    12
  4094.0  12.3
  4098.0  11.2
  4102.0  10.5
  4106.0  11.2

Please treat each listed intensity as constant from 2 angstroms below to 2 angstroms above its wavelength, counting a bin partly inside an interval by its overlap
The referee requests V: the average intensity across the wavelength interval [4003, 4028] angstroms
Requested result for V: 10.9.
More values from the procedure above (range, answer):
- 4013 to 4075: 10.3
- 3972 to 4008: 8.95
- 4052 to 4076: 10.2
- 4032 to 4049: 10.1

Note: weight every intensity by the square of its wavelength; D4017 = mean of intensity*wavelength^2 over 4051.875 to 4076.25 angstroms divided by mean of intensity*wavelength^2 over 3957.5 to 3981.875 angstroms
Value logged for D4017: 2.00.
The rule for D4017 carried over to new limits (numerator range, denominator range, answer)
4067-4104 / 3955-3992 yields 1.77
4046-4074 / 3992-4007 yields 1.03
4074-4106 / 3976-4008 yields 1.25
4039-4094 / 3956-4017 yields 1.35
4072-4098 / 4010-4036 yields 1.11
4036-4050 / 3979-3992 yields 1.17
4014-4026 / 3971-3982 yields 1.82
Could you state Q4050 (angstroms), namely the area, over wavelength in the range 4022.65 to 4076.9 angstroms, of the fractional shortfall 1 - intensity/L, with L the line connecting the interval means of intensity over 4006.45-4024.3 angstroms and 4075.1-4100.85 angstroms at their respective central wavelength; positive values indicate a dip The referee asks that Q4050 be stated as 4.9 angstroms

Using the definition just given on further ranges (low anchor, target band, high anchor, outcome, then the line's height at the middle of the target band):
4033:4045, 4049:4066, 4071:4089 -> 0.4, 10.6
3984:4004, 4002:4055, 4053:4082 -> -2.1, 10.1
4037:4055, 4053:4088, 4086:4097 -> 2.5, 11.3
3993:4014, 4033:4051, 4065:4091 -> 0.6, 10.5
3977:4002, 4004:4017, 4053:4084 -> -1.5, 9.64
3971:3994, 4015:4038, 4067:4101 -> -2.9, 9.3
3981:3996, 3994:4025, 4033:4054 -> -2.6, 9.84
